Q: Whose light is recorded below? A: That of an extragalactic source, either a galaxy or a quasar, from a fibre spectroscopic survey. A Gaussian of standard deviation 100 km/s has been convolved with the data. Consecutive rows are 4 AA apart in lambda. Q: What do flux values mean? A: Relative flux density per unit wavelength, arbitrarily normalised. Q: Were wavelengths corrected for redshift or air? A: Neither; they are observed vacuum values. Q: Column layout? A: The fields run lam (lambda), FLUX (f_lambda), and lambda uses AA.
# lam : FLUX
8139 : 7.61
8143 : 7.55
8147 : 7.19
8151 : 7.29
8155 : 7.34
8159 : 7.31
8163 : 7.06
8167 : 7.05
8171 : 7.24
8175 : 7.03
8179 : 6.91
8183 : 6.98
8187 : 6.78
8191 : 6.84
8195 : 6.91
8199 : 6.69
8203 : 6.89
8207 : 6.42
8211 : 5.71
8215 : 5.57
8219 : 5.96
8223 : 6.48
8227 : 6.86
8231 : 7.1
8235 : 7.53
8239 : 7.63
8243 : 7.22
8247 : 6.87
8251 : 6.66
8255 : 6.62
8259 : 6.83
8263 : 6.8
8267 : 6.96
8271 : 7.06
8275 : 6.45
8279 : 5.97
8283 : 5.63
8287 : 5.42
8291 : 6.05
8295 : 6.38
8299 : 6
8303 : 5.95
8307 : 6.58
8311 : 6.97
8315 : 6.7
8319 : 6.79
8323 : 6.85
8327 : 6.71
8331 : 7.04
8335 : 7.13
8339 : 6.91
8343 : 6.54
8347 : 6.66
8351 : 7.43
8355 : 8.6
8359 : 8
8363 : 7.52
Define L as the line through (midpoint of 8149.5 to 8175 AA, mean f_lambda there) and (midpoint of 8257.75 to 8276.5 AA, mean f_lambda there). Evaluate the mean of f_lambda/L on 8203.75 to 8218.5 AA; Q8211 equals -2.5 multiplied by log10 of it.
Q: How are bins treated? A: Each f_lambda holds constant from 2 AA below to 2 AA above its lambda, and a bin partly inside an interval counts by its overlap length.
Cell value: 0.17 mag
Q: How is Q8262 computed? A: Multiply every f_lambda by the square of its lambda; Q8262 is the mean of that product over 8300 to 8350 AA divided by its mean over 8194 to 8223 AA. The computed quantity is 1.1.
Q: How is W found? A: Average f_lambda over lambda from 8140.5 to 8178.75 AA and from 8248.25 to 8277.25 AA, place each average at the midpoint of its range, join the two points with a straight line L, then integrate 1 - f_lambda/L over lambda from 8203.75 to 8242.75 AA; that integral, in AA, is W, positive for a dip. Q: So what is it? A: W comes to 1.8 AA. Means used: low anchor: 7.22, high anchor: 6.76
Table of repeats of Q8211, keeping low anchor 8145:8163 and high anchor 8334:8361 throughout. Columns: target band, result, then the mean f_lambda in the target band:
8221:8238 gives 0.04 mag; 7.03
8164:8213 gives 0.07 mag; 6.79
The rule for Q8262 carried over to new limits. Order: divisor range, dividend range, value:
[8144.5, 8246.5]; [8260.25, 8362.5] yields 1.00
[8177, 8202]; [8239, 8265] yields 1.02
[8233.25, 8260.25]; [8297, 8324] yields 0.94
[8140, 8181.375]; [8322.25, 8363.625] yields 1.05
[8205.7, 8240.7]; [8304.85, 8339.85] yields 1.07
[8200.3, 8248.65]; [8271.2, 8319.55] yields 0.95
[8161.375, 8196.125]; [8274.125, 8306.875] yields 0.88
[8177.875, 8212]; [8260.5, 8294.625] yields 0.96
